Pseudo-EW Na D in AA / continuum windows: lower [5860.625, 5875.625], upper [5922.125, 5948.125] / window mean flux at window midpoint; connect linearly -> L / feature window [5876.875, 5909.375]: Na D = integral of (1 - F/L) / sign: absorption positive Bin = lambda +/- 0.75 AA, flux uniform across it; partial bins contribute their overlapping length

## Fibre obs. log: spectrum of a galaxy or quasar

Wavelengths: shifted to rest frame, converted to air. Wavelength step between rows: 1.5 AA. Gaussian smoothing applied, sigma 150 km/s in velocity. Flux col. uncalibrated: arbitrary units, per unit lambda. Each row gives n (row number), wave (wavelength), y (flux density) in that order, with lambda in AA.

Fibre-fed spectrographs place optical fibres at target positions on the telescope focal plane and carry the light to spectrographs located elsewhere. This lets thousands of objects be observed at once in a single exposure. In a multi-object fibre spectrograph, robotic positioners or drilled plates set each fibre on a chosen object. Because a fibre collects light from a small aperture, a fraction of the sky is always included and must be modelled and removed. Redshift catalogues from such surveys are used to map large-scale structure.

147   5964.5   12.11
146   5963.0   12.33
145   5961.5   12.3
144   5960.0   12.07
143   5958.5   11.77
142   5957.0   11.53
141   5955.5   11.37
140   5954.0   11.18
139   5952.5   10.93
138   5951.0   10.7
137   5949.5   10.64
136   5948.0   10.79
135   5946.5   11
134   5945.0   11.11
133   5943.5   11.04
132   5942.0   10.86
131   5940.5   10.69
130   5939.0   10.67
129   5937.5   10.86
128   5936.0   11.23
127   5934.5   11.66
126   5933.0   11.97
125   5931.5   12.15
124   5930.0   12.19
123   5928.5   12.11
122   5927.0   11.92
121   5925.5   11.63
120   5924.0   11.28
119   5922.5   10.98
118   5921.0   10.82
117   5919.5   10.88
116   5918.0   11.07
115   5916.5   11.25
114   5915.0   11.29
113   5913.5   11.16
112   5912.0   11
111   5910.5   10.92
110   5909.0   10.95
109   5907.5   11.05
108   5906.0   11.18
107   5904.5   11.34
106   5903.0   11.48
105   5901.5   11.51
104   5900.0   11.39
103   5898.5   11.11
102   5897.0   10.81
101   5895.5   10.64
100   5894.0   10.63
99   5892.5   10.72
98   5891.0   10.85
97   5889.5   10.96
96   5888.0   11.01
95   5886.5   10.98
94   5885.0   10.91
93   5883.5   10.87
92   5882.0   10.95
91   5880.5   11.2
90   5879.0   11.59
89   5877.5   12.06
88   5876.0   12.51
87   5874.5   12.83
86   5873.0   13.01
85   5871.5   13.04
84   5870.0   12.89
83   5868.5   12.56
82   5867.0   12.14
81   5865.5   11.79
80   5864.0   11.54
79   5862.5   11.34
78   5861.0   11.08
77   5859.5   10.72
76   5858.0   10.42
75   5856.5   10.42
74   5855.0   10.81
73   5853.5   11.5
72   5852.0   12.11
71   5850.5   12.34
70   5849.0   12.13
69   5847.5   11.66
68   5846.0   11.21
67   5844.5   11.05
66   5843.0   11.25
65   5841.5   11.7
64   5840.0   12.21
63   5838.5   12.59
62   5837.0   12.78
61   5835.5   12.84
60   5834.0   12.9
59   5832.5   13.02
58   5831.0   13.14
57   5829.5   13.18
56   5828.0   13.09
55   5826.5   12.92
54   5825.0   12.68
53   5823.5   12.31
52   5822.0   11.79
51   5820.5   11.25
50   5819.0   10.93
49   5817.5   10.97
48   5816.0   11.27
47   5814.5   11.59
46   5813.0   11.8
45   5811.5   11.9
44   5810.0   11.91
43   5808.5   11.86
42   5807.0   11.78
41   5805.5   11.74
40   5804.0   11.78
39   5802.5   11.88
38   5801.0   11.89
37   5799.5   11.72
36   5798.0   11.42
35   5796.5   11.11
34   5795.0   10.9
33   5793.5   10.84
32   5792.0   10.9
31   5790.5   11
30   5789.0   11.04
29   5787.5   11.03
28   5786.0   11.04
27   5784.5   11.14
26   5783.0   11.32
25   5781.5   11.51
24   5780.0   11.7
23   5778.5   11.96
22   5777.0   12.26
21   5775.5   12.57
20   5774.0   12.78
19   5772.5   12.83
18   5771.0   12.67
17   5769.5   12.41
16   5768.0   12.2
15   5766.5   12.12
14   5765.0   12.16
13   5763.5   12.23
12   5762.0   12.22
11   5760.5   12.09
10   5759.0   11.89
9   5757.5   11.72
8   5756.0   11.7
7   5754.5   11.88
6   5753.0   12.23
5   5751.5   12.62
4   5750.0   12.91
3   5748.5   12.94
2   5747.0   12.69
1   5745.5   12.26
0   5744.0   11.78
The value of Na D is 2.2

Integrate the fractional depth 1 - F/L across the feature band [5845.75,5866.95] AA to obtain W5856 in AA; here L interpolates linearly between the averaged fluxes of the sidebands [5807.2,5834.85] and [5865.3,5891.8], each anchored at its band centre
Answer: 0.94 AA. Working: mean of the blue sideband 12.1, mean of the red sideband 11.8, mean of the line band 11.4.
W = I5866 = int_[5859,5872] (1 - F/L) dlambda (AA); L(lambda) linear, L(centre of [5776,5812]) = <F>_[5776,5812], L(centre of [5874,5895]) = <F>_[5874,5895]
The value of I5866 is -0.7 AA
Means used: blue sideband 11.5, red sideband 11.3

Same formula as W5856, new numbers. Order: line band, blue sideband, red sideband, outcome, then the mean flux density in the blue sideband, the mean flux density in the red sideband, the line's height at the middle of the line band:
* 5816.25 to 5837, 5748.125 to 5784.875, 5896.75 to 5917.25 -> -1.1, 12.2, 11.2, 11.7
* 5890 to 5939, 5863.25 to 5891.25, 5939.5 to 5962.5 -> 1.1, 11.8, 11.2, 11.5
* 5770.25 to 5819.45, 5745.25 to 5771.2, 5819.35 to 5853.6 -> 2.6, 12.3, 12.2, 12.3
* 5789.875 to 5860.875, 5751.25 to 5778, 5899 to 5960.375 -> 0.7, 12.2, 11.3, 11.9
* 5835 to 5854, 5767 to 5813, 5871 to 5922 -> -0.8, 11.7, 11.3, 11.5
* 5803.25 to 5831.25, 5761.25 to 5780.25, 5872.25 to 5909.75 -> -0.1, 12.3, 11.3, 11.9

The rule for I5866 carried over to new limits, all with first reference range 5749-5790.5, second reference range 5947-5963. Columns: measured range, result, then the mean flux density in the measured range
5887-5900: 0.8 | 10.9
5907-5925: 0.7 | 11.1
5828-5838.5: -1.0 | 13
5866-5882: -0.9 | 12.3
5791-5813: 0.6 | 11.5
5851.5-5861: 0.6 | 11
